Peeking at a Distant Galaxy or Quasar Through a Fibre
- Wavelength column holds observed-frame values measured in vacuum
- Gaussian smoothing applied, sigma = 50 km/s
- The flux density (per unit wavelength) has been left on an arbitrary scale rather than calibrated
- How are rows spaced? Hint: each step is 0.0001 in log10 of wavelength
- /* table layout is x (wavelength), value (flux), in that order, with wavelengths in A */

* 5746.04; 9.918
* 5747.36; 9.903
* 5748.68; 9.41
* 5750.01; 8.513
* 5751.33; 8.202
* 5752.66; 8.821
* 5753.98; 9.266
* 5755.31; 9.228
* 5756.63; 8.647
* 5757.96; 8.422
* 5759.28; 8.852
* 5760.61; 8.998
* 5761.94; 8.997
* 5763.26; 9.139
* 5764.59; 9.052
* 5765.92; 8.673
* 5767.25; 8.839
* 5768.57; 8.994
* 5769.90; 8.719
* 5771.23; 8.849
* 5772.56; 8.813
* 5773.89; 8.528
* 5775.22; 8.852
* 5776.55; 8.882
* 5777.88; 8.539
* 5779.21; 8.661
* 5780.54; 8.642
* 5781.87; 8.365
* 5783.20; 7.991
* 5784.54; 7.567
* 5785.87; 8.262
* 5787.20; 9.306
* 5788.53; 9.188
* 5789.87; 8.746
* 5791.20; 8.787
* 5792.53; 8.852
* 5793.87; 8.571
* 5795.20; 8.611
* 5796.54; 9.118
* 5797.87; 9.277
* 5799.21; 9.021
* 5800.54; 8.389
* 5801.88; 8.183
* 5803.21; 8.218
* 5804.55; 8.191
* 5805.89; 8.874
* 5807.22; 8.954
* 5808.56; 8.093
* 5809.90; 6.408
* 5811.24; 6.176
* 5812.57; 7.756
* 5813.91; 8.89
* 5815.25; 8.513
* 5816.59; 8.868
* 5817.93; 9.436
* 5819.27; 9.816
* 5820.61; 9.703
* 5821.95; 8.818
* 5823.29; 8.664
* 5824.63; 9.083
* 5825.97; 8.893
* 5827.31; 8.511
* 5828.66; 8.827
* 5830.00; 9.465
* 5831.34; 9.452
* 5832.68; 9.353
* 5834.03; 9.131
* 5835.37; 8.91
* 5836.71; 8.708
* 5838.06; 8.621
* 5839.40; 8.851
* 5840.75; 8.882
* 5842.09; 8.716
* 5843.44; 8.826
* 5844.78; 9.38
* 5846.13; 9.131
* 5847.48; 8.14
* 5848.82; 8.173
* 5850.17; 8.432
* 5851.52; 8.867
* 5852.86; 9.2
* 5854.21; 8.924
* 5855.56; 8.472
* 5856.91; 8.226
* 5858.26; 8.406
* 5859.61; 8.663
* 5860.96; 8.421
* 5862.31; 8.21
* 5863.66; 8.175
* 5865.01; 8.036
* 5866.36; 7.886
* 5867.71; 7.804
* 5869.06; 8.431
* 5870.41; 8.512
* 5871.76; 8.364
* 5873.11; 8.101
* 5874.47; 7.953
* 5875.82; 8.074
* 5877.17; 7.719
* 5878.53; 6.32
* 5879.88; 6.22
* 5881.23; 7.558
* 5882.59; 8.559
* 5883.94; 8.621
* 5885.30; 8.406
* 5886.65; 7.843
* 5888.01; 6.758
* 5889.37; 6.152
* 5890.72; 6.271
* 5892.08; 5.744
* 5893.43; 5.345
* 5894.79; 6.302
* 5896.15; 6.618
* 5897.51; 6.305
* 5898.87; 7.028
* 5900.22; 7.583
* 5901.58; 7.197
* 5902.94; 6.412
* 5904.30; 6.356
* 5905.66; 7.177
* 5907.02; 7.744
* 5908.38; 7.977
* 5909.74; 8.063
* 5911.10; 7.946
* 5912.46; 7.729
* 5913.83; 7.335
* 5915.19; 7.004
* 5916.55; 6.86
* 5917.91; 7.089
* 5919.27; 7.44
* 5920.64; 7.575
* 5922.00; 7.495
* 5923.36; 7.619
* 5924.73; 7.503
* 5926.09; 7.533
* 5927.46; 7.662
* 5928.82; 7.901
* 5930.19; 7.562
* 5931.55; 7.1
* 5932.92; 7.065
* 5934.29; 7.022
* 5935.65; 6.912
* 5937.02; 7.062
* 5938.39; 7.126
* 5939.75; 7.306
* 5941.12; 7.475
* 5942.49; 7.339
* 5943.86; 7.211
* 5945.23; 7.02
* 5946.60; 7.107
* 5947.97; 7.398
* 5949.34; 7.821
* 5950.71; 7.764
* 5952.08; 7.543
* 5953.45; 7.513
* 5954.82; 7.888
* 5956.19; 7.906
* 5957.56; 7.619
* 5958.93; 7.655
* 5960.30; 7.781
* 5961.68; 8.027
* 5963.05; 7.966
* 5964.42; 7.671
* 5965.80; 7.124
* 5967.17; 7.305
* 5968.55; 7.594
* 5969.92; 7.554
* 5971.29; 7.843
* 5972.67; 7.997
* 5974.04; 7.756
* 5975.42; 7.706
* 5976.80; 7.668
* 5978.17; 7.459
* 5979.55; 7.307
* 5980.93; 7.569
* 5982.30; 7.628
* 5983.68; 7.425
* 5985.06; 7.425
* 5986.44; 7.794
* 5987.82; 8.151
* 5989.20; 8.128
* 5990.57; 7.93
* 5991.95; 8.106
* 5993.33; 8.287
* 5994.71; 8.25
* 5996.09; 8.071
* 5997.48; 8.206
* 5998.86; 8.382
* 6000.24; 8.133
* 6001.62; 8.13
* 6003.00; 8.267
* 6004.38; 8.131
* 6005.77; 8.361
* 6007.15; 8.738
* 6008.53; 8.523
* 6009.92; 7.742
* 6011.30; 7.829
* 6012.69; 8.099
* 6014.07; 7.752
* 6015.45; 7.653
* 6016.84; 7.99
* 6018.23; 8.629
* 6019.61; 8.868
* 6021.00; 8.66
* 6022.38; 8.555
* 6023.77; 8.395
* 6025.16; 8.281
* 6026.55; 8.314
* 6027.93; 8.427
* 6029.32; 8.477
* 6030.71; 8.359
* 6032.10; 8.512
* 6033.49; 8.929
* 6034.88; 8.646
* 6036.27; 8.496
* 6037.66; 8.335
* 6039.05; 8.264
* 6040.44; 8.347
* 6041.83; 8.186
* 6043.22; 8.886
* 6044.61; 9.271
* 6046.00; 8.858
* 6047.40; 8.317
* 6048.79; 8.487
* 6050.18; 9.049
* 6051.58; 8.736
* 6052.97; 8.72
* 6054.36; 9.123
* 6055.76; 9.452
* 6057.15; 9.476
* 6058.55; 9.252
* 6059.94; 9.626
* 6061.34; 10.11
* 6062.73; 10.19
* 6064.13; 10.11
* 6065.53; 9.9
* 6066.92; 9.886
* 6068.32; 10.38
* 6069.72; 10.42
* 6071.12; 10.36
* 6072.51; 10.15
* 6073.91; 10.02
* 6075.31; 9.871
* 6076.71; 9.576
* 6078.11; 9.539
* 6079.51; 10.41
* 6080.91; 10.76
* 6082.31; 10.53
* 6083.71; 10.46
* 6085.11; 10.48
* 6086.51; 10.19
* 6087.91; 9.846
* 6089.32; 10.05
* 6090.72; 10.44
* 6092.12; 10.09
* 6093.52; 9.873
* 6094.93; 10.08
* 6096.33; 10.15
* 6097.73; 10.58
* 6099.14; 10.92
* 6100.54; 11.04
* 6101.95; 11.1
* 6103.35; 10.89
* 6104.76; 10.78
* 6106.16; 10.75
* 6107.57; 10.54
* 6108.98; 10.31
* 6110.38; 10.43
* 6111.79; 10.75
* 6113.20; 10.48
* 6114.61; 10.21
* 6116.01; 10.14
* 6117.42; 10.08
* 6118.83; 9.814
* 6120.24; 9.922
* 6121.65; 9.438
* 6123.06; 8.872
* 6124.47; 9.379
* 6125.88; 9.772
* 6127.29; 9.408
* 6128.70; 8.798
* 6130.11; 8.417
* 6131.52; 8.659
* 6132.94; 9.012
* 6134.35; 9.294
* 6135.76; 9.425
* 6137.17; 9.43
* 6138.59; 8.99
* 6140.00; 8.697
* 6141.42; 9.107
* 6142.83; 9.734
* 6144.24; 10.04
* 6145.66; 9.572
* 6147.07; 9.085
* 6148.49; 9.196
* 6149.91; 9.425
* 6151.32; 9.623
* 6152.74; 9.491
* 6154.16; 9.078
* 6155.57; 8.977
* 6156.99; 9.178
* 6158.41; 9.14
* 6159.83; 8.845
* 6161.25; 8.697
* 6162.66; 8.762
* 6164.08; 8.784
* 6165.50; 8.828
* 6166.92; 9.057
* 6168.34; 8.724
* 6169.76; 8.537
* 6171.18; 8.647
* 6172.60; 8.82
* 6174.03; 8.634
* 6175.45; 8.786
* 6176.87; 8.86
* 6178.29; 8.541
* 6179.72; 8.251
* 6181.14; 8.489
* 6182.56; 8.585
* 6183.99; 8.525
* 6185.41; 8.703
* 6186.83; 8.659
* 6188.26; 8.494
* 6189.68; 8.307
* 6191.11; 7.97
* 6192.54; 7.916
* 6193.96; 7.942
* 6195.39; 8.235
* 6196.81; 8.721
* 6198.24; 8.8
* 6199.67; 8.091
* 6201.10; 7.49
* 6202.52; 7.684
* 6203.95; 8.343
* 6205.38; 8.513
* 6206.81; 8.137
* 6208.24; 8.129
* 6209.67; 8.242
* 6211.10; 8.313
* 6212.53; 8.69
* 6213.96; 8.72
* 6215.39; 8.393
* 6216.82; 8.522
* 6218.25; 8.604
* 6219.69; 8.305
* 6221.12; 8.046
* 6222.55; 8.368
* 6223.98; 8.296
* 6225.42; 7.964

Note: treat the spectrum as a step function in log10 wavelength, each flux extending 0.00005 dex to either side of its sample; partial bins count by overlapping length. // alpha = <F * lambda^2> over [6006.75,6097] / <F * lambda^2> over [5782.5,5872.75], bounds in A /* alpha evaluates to 1.15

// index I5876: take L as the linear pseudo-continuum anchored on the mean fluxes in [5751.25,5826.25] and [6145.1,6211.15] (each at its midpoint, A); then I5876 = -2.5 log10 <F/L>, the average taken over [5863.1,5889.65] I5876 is 0.115 mag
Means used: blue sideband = 8.67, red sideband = 8.63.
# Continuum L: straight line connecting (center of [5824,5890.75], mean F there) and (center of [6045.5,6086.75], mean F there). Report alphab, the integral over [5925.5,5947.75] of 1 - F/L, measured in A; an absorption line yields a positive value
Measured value 4.0 A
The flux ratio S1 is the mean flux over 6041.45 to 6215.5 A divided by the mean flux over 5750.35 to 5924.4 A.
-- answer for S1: 1.1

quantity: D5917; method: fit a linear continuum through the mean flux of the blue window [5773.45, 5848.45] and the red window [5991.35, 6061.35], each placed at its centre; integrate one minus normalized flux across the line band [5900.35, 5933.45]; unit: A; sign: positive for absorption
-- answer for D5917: 4.6 A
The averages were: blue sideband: 8.69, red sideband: 8.51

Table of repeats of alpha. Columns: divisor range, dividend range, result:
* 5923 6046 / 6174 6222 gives 1.13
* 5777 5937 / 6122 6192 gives 1.23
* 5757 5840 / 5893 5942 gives 0.86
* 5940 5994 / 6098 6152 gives 1.35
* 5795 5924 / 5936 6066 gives 1.07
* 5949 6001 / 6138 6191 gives 1.22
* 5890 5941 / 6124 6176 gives 1.37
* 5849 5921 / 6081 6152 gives 1.41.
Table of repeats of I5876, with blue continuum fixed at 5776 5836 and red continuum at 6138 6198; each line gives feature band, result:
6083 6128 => -0.16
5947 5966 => 0.14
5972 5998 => 0.12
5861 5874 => 0.07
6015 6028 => 0.05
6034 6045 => 0.03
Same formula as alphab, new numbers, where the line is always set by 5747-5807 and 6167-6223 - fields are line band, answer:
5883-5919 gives 6.50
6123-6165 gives -3.55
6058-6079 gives -3.59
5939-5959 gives 2.58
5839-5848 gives -0.17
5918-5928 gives 1.29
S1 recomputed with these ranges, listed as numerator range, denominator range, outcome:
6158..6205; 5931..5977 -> 1.14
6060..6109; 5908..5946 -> 1.39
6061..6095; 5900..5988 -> 1.36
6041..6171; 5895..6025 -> 1.26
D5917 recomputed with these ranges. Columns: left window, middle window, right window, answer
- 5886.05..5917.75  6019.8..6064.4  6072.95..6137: 1.2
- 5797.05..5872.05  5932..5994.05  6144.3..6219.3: 7.5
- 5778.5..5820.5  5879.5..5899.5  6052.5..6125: 4.6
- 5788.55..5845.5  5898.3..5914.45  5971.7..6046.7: 2.1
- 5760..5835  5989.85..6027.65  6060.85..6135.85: 5.6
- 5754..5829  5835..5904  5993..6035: 5.4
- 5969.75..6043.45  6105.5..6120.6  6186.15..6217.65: -3.9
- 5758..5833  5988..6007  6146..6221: 1.0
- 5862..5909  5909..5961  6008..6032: 1.7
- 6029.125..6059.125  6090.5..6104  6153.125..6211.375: -2.9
